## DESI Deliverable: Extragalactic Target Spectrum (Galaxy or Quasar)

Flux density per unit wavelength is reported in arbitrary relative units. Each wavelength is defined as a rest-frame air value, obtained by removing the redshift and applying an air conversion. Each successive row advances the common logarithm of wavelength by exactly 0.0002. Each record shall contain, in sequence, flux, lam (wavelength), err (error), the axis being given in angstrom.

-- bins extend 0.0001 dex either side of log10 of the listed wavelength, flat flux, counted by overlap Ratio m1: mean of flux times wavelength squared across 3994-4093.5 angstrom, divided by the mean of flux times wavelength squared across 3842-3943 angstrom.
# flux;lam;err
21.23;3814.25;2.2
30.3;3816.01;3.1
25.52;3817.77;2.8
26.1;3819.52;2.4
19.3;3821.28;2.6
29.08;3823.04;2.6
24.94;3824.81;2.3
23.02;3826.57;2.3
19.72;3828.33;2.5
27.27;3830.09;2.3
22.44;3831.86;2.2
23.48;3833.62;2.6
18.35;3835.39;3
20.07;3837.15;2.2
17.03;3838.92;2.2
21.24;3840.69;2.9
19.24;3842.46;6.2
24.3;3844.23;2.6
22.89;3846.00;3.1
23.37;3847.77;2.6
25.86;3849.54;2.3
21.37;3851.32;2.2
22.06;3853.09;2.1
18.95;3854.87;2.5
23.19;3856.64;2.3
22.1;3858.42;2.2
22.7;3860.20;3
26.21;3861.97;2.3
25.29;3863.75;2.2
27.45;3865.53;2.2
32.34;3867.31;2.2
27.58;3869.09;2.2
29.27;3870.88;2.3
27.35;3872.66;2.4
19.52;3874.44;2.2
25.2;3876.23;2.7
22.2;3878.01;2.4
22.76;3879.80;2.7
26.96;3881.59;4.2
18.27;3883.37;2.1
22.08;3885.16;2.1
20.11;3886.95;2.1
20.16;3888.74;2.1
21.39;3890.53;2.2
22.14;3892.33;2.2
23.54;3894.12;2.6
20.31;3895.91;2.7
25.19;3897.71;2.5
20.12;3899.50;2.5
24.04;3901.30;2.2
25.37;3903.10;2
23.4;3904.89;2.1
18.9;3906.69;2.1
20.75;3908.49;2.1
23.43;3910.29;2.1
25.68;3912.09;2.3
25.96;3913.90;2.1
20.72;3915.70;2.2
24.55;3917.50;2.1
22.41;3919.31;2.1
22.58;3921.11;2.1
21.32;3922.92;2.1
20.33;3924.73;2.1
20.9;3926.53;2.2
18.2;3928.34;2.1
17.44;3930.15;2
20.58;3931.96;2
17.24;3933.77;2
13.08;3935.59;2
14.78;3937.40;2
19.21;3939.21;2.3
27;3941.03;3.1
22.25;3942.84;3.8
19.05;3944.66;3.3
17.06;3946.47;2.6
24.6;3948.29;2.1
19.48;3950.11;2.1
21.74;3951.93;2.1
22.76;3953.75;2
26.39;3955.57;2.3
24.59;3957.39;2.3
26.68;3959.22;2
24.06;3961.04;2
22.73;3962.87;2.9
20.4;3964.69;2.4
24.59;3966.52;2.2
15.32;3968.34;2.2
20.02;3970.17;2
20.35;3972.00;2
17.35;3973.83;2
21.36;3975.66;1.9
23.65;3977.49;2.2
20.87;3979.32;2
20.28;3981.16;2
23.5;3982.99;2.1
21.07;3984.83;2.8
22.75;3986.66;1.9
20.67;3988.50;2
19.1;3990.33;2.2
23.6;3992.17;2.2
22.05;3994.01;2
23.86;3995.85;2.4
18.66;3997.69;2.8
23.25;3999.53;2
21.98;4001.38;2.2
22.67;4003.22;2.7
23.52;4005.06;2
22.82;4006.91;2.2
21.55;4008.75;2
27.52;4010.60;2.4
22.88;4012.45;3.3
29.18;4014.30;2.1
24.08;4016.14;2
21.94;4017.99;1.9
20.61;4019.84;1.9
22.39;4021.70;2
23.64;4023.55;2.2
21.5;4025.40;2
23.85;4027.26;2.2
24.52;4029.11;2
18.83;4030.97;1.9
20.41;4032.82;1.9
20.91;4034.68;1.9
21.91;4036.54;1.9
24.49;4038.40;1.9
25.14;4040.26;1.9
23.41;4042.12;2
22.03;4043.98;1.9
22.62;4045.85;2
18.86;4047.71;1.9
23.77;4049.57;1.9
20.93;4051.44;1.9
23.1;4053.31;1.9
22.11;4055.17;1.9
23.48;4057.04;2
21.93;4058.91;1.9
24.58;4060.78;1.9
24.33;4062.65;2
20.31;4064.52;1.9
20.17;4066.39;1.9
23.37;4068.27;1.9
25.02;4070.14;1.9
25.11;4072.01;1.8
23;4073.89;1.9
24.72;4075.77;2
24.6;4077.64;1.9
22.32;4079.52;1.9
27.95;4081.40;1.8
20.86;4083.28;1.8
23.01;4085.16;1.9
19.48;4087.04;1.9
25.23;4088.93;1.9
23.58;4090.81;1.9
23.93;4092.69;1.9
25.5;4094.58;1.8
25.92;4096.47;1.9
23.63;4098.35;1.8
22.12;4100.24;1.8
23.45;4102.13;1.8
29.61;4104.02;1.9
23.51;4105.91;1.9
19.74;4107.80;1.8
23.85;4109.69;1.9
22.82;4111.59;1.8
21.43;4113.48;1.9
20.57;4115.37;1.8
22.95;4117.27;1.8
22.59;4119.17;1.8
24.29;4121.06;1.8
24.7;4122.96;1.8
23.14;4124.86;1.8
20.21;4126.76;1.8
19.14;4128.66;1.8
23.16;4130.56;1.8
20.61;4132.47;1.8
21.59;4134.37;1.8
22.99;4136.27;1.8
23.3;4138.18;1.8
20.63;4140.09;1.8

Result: 1.1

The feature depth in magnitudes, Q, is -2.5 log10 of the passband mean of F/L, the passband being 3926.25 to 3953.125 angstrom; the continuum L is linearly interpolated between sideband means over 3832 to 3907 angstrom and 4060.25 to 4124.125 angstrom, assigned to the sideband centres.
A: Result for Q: 0.18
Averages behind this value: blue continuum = 23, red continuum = 23.5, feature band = 19.5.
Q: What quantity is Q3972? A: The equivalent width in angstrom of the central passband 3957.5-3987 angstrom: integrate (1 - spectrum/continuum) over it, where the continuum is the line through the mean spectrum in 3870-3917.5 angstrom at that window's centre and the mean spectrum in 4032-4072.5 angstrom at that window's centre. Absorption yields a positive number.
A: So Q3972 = 1.5 angstrom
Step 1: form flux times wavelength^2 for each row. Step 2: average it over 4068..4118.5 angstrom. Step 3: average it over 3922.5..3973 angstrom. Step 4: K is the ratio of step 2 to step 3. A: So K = 1.22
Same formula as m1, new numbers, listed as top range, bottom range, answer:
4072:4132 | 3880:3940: 1.20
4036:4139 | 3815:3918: 1.10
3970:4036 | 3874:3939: 1.09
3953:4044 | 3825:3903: 1.04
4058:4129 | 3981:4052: 1.07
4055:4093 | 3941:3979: 1.13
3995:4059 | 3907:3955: 1.14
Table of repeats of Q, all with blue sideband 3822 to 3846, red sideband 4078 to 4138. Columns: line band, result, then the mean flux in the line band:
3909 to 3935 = 0.057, 21.4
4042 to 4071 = 0.021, 22.5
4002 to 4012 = -0.036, 23.5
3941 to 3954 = 0.063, 21.3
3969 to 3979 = 0.114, 20.4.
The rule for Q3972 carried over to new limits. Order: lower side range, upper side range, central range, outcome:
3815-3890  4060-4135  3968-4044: 3.5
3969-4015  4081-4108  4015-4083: 0.7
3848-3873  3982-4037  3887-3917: 2.2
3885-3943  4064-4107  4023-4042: 0.4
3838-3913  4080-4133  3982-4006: 1.1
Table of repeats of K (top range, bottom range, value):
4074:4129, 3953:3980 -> 1.13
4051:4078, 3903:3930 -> 1.13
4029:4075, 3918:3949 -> 1.20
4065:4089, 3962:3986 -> 1.17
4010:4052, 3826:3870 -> 1.08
